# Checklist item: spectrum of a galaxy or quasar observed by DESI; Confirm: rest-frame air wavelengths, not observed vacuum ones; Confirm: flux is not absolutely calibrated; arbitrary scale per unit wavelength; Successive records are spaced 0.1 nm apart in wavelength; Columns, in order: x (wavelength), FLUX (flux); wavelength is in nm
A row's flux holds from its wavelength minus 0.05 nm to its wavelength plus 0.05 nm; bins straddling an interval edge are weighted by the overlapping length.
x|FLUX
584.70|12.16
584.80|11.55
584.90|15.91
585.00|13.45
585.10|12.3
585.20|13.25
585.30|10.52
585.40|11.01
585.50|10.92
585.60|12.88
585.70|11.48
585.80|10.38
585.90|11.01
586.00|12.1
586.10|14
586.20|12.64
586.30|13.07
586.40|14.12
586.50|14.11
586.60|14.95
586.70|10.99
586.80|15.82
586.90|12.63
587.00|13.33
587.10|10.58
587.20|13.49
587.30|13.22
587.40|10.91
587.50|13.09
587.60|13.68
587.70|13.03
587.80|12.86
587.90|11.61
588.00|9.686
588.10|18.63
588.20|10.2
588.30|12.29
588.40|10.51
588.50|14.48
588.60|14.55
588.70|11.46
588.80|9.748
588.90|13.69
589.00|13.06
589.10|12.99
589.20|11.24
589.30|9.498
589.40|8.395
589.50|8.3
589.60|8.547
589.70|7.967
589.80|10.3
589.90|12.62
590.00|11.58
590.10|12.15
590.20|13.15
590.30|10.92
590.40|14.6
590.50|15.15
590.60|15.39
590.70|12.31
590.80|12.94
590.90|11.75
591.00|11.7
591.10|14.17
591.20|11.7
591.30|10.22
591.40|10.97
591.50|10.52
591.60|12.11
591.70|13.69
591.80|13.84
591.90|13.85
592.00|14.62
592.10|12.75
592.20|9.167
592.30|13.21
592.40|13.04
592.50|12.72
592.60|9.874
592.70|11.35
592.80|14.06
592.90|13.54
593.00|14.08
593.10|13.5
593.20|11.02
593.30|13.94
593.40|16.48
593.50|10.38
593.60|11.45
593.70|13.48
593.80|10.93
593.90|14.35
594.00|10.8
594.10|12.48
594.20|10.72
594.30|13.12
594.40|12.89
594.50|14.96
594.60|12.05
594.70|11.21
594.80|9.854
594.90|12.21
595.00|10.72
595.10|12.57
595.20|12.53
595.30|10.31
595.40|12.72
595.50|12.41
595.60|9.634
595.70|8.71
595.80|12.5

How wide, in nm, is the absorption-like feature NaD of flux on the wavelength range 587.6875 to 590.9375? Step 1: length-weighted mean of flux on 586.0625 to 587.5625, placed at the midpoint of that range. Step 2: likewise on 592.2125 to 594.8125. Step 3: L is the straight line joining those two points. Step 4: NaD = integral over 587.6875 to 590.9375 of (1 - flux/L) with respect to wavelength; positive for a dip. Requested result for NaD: 0.232 nm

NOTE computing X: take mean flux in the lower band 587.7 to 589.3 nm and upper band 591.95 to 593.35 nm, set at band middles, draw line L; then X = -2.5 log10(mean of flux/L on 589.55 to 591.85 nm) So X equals 0.04 mag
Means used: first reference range 12.4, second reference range 12.6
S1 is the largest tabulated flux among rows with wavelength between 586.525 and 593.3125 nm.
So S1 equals 18.63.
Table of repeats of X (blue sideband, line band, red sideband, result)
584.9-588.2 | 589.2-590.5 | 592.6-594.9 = 0.162 mag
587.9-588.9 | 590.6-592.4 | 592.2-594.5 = 0.008 mag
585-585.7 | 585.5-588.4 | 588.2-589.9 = -0.101 mag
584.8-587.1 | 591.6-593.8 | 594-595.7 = -0.070 mag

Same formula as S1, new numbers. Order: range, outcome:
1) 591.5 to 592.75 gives 14.62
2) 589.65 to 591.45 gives 15.39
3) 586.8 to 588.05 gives 13.68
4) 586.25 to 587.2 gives 15.82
